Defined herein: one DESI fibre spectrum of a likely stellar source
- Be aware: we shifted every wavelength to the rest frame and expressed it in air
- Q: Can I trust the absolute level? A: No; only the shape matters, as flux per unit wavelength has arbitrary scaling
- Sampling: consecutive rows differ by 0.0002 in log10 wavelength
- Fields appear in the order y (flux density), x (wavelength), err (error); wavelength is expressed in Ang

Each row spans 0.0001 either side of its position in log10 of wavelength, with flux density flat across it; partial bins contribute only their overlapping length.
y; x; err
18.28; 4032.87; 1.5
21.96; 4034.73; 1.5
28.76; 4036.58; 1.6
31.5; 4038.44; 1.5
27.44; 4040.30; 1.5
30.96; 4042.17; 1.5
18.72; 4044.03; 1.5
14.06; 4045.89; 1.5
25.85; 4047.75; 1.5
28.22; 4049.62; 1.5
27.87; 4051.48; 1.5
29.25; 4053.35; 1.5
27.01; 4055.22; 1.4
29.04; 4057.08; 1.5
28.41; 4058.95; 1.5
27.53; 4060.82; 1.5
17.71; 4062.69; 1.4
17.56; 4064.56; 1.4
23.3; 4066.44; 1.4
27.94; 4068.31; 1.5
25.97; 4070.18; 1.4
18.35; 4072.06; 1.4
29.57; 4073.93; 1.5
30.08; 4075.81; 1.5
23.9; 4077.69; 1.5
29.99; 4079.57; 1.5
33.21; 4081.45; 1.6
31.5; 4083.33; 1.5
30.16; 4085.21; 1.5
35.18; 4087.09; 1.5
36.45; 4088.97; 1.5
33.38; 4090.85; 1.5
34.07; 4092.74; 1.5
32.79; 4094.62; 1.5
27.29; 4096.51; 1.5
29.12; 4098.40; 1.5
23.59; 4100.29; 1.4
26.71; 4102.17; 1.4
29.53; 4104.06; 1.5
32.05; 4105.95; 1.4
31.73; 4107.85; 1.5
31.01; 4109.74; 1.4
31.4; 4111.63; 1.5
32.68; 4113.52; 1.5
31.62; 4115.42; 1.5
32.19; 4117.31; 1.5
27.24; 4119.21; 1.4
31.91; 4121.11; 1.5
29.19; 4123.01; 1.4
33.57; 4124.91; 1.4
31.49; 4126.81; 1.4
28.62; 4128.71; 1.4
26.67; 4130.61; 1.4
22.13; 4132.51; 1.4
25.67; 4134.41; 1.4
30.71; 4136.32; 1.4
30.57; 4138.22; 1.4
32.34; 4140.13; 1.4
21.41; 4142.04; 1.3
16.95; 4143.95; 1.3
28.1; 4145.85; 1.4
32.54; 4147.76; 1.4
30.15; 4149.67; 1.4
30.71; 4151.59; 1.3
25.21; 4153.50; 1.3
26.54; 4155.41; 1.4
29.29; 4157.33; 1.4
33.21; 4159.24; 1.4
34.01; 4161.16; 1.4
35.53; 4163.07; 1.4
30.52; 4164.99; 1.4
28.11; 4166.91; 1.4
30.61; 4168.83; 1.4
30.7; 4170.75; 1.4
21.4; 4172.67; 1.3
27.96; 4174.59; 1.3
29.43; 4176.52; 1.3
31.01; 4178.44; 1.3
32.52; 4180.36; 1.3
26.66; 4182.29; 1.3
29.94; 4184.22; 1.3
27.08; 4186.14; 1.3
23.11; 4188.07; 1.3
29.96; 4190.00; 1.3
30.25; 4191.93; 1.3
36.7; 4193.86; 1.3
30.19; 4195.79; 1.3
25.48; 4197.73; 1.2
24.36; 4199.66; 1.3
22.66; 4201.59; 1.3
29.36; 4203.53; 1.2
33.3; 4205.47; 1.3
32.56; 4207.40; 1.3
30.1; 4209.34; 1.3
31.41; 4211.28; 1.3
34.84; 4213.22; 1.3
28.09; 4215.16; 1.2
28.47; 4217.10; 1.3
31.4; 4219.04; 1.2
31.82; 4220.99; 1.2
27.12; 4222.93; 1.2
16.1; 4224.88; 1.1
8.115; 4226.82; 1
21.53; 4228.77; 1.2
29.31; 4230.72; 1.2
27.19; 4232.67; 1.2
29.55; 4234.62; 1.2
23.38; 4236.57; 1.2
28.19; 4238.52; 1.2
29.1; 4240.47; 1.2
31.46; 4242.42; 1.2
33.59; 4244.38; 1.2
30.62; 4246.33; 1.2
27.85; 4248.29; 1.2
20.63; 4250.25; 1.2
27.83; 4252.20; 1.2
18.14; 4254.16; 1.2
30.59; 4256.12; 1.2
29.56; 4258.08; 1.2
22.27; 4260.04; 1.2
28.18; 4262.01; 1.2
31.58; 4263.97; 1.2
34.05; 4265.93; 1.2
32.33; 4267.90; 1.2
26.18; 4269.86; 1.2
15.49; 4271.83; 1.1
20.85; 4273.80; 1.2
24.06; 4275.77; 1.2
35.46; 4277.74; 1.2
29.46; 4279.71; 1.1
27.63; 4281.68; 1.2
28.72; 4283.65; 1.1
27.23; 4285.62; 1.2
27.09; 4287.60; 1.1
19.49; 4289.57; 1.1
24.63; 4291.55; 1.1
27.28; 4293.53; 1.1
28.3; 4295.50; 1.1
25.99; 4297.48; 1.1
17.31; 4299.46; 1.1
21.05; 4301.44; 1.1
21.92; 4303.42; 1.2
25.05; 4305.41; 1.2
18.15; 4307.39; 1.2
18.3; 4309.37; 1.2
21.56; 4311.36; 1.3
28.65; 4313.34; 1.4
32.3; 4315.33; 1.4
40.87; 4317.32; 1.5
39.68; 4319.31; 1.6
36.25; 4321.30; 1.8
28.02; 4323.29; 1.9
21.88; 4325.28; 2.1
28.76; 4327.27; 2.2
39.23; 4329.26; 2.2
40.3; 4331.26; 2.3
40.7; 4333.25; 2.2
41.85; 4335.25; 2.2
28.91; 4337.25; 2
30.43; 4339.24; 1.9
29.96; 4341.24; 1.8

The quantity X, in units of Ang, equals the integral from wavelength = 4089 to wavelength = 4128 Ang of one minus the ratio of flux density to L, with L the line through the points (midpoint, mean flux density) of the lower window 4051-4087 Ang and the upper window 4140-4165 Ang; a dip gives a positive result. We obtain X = -4.1 Ang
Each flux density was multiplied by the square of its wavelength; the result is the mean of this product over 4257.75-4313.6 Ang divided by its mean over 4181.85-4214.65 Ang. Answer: 0.90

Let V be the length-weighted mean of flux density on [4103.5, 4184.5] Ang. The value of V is 29.4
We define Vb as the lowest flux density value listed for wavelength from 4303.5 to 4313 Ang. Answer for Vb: 18.15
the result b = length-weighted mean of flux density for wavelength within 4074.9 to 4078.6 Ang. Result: 27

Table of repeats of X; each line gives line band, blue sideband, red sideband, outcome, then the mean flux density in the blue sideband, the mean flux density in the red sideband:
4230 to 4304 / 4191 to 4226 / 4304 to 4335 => 8.06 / 29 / 30.8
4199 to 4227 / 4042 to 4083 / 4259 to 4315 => -2.66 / 25.7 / 25.4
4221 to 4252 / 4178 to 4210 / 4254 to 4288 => 2.52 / 29.1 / 27.4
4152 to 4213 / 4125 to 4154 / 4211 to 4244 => -4.60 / 27.8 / 26.9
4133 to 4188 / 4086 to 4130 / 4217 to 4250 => 0.68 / 31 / 26.6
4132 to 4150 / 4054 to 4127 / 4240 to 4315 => 0.76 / 29.1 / 26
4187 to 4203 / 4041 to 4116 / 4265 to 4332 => -0.08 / 28.1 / 27.4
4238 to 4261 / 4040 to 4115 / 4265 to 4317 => -1.29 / 28.1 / 25.5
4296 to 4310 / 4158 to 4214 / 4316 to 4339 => 5.18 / 29.7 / 34.9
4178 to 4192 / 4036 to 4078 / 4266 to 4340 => -0.87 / 25.6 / 28.2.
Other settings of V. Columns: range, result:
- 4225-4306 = 26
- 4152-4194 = 29.4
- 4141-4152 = 26.5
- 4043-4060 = 25.4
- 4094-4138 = 29.5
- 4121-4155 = 28.1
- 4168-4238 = 27.9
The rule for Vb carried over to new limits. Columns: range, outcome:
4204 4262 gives 8.115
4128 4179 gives 16.95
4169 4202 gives 21.4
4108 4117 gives 31.01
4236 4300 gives 15.49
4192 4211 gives 22.66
